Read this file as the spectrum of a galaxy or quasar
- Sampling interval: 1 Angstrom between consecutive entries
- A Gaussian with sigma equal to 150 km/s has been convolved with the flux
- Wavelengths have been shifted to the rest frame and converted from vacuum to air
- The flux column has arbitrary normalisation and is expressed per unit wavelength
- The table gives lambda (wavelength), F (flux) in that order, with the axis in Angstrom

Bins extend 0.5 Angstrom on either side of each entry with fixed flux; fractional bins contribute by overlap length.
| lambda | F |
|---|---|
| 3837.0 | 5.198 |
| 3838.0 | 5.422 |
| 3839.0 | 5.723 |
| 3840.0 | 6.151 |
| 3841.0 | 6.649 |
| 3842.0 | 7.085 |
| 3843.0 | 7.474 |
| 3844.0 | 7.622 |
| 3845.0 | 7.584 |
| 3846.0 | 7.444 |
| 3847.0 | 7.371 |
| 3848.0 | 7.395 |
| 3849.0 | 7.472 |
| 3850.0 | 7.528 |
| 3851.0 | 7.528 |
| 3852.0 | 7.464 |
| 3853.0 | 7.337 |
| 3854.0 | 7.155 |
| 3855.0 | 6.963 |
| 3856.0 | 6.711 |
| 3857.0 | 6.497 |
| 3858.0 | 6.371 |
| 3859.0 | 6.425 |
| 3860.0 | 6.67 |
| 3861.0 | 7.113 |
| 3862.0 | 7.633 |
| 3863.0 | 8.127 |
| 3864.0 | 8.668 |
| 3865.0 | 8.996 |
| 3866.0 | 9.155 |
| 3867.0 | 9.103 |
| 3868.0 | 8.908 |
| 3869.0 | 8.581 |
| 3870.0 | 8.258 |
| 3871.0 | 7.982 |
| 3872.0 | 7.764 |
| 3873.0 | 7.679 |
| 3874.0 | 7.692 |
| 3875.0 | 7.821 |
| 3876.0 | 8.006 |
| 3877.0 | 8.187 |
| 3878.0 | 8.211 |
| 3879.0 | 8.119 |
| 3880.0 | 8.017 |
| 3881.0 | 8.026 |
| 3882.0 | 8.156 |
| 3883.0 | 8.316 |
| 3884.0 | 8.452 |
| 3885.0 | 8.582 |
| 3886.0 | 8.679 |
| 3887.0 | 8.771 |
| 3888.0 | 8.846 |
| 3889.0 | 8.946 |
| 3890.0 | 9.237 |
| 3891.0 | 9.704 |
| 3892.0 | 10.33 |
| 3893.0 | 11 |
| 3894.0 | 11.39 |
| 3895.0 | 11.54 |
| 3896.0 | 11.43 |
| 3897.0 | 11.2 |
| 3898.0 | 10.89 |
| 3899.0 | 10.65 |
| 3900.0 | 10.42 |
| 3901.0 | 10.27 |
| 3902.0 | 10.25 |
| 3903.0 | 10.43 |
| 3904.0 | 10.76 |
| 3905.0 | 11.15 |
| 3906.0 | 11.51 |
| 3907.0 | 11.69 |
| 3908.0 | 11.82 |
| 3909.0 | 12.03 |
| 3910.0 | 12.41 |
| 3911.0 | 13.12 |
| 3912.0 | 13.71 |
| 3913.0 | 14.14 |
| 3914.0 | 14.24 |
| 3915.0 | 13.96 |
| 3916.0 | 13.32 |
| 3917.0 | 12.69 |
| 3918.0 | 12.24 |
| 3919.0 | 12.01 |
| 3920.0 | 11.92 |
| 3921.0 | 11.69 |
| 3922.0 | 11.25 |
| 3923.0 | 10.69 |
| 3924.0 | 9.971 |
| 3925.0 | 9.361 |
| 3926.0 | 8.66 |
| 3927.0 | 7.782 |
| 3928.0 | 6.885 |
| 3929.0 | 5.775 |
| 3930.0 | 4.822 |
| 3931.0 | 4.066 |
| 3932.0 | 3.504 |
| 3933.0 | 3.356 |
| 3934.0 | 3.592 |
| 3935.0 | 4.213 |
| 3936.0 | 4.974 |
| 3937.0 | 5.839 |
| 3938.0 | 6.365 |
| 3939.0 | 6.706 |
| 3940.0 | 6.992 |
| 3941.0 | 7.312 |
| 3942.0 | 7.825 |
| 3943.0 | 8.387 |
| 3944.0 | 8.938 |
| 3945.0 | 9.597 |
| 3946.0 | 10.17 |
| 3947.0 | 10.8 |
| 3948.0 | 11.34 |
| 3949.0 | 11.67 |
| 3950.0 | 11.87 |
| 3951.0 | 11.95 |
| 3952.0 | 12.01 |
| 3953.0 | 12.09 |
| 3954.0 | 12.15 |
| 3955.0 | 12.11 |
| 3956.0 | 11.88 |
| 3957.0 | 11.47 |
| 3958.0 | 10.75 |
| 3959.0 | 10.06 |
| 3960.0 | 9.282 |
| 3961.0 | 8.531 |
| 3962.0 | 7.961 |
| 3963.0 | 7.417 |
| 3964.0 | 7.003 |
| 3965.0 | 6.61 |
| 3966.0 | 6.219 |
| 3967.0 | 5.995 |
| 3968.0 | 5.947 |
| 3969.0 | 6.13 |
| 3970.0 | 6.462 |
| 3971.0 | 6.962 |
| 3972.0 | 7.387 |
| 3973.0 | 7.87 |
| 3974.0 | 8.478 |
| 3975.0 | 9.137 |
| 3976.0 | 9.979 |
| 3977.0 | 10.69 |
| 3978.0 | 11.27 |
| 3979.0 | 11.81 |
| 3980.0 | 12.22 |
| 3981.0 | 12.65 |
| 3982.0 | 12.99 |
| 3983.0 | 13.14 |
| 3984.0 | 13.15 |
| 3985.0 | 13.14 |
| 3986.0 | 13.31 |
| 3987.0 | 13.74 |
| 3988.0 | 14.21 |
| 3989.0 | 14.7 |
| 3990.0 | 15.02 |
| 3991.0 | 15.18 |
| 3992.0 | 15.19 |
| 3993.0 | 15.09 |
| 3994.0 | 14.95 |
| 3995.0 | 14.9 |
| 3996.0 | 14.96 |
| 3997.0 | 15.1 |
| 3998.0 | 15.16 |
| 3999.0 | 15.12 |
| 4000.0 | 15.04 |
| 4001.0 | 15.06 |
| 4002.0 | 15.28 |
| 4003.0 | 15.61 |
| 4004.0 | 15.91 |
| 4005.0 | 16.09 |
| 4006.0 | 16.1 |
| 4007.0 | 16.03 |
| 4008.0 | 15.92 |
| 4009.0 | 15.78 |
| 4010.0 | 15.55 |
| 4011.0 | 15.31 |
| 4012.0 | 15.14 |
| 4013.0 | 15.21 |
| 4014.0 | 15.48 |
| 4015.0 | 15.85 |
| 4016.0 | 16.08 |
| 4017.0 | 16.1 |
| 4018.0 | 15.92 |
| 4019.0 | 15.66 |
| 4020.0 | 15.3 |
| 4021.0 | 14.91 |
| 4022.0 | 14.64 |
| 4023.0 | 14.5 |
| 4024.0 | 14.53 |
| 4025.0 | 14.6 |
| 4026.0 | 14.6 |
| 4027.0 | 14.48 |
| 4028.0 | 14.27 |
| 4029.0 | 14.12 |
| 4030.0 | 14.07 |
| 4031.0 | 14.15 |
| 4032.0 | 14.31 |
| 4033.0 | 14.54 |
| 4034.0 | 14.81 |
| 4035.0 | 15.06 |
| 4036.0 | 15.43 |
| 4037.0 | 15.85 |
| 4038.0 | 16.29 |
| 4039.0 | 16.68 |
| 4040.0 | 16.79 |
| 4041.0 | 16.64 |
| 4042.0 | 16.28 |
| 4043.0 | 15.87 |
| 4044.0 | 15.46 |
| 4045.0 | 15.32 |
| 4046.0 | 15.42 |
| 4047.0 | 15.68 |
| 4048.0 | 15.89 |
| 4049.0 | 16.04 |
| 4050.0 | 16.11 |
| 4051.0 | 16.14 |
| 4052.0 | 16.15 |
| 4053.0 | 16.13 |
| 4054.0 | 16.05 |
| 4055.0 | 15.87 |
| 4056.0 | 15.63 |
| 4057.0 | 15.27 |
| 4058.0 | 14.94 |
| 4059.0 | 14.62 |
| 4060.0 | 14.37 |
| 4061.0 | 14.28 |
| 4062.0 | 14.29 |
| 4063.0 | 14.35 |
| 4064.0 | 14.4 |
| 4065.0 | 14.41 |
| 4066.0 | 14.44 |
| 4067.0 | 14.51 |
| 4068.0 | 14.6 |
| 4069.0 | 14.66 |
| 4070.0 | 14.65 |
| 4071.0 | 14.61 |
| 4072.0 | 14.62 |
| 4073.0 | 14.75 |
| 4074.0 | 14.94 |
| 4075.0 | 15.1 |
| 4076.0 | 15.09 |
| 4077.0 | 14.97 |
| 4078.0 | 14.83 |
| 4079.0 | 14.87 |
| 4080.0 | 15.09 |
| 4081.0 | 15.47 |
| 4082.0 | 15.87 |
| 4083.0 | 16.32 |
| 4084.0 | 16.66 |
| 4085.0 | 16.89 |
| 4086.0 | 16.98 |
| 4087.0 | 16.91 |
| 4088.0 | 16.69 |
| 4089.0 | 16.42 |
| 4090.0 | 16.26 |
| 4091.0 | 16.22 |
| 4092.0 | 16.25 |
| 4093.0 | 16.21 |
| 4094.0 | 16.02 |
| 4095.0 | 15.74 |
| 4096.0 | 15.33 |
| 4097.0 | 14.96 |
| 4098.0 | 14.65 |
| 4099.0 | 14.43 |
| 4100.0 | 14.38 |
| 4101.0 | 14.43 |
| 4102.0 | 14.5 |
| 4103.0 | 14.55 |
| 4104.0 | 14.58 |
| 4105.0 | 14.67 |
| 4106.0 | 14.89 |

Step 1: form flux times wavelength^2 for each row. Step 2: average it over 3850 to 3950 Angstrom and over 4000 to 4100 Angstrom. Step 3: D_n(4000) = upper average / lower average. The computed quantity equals 1.8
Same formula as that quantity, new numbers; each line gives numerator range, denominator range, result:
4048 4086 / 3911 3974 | 1.80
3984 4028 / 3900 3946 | 1.68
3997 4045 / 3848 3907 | 1.88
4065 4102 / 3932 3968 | 1.92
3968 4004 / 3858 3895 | 1.56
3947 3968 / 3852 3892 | 1.27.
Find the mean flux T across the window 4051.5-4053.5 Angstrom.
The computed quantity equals 16.1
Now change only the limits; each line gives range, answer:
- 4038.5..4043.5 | 16.5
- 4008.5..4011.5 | 15.5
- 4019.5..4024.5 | 14.8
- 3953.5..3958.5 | 11.7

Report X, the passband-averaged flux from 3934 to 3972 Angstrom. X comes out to 8.62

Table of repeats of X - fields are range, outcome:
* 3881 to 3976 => 9.43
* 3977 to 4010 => 14.5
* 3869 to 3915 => 10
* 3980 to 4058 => 15.2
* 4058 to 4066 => 14.4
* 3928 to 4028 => 11.5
